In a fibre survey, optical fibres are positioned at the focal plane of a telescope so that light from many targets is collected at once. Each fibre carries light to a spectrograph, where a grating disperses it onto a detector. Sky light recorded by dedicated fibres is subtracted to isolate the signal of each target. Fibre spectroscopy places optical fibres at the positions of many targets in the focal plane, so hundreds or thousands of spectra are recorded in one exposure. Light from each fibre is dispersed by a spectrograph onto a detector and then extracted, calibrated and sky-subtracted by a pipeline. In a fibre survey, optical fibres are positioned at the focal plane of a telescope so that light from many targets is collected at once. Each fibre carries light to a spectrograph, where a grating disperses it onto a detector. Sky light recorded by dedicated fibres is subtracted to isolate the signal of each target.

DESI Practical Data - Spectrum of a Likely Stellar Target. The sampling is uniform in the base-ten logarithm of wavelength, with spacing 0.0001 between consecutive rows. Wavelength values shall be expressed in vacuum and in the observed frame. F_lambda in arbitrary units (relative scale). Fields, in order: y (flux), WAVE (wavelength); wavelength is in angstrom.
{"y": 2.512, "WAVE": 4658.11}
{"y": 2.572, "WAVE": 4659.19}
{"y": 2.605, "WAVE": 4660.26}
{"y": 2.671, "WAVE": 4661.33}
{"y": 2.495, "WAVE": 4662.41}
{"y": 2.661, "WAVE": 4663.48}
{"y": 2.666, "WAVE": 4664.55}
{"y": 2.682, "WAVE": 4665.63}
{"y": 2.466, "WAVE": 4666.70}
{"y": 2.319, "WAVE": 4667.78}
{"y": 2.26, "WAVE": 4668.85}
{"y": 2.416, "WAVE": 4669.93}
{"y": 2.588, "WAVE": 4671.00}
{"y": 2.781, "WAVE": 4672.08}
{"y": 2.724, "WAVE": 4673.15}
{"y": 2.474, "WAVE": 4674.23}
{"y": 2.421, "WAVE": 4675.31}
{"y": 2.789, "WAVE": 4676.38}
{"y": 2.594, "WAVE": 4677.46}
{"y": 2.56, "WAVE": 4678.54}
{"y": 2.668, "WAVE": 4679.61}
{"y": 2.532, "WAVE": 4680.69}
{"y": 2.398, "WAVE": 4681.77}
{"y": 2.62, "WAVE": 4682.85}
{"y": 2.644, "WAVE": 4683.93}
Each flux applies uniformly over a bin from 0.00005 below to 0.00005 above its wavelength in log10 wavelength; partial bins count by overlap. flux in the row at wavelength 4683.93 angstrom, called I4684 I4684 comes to 2.644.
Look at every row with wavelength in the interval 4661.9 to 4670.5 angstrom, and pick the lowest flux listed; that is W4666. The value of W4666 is 2.26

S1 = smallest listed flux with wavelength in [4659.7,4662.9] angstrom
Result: 2.495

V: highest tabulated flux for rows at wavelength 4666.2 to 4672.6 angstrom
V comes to 2.781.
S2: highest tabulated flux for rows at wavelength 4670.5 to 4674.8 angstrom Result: 2.781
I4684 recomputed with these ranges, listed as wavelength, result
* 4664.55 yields 2.666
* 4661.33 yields 2.671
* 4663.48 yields 2.661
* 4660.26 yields 2.605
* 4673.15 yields 2.724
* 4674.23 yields 2.474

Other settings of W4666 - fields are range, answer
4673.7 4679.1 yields 2.421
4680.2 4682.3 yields 2.398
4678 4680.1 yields 2.56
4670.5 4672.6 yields 2.588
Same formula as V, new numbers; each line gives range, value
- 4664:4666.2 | 2.682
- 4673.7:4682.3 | 2.789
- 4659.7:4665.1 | 2.671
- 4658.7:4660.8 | 2.605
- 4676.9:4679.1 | 2.594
